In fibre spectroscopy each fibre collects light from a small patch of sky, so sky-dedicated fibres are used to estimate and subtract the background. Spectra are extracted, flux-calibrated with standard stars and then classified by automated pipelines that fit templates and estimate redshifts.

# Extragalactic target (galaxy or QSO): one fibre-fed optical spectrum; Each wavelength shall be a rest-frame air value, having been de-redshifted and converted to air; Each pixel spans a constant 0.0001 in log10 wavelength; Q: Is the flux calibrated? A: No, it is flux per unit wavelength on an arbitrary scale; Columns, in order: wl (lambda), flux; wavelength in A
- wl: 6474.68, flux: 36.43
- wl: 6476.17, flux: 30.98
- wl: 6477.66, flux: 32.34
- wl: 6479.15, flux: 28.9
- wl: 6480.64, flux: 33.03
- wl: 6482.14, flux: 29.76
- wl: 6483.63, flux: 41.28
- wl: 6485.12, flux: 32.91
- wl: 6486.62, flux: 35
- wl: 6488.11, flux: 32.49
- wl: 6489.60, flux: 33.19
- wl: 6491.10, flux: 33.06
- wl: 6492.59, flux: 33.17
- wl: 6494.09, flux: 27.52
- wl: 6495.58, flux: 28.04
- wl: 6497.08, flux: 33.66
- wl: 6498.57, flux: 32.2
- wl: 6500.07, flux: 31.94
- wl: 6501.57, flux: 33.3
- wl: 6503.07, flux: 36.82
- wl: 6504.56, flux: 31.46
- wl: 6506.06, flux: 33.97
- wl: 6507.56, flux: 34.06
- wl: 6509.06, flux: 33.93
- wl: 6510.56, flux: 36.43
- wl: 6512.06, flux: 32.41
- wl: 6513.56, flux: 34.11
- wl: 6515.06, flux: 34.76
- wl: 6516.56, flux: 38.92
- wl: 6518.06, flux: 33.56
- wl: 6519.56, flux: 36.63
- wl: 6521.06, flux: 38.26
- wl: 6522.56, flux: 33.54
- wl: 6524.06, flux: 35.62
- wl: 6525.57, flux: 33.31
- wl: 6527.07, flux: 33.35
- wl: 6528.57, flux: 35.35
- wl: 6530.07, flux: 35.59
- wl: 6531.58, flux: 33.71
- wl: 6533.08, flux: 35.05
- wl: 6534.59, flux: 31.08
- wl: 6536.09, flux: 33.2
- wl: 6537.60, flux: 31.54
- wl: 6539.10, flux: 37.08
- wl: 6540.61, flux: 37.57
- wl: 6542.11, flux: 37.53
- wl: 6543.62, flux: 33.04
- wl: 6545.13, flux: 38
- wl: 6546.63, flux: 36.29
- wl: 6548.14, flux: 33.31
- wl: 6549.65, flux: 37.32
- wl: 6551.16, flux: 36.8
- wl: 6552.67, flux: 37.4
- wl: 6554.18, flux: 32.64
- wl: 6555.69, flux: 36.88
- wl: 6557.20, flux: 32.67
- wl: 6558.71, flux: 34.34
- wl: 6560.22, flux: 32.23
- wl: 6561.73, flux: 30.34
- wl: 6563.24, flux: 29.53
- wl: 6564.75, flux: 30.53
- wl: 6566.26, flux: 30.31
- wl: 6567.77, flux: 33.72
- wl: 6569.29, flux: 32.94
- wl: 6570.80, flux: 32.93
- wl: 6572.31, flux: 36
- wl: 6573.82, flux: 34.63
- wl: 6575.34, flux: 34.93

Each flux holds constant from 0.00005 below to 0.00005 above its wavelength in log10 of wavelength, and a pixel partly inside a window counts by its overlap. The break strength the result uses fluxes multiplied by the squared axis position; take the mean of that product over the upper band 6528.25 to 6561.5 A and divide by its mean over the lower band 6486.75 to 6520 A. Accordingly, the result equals 1.1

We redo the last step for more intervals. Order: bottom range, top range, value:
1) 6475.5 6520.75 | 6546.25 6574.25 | 1.03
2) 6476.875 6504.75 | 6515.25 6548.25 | 1.09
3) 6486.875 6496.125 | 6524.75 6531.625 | 1.10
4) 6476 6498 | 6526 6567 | 1.07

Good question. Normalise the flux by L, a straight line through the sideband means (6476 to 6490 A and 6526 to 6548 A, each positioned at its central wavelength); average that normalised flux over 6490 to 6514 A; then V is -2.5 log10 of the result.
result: 0.03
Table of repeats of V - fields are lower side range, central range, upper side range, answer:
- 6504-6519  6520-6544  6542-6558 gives 0.01 mag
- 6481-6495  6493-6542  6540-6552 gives 0.02 mag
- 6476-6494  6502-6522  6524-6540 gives -0.05 mag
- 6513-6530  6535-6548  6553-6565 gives -0.05 mag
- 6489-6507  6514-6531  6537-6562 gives -0.05 mag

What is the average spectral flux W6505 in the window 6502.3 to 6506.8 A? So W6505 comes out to 34.1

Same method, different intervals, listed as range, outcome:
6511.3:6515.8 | 33.8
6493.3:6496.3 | 27.9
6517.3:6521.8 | 36.2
